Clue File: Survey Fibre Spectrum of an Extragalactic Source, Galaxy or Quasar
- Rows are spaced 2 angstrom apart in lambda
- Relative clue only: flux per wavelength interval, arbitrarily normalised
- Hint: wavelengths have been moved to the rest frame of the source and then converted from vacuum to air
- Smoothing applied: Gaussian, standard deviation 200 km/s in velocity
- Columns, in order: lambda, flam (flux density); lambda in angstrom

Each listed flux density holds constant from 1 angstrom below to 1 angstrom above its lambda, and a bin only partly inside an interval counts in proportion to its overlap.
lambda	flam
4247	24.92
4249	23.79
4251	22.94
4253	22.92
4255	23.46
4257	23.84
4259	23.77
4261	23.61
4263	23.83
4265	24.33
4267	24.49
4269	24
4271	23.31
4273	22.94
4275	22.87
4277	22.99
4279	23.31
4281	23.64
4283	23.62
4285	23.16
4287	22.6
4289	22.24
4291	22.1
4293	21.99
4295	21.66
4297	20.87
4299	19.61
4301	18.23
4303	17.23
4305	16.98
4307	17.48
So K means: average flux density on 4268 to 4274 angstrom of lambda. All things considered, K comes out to 23.4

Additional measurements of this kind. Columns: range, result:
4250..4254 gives 22.9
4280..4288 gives 23.3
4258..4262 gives 23.7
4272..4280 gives 23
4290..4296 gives 21.9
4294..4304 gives 19.5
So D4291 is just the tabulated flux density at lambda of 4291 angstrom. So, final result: 22.1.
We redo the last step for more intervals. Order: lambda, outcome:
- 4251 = 22.94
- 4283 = 23.62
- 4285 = 23.16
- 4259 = 23.77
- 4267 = 24.49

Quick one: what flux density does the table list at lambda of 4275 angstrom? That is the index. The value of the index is 22.87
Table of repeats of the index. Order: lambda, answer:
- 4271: 23.31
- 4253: 22.92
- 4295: 21.66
